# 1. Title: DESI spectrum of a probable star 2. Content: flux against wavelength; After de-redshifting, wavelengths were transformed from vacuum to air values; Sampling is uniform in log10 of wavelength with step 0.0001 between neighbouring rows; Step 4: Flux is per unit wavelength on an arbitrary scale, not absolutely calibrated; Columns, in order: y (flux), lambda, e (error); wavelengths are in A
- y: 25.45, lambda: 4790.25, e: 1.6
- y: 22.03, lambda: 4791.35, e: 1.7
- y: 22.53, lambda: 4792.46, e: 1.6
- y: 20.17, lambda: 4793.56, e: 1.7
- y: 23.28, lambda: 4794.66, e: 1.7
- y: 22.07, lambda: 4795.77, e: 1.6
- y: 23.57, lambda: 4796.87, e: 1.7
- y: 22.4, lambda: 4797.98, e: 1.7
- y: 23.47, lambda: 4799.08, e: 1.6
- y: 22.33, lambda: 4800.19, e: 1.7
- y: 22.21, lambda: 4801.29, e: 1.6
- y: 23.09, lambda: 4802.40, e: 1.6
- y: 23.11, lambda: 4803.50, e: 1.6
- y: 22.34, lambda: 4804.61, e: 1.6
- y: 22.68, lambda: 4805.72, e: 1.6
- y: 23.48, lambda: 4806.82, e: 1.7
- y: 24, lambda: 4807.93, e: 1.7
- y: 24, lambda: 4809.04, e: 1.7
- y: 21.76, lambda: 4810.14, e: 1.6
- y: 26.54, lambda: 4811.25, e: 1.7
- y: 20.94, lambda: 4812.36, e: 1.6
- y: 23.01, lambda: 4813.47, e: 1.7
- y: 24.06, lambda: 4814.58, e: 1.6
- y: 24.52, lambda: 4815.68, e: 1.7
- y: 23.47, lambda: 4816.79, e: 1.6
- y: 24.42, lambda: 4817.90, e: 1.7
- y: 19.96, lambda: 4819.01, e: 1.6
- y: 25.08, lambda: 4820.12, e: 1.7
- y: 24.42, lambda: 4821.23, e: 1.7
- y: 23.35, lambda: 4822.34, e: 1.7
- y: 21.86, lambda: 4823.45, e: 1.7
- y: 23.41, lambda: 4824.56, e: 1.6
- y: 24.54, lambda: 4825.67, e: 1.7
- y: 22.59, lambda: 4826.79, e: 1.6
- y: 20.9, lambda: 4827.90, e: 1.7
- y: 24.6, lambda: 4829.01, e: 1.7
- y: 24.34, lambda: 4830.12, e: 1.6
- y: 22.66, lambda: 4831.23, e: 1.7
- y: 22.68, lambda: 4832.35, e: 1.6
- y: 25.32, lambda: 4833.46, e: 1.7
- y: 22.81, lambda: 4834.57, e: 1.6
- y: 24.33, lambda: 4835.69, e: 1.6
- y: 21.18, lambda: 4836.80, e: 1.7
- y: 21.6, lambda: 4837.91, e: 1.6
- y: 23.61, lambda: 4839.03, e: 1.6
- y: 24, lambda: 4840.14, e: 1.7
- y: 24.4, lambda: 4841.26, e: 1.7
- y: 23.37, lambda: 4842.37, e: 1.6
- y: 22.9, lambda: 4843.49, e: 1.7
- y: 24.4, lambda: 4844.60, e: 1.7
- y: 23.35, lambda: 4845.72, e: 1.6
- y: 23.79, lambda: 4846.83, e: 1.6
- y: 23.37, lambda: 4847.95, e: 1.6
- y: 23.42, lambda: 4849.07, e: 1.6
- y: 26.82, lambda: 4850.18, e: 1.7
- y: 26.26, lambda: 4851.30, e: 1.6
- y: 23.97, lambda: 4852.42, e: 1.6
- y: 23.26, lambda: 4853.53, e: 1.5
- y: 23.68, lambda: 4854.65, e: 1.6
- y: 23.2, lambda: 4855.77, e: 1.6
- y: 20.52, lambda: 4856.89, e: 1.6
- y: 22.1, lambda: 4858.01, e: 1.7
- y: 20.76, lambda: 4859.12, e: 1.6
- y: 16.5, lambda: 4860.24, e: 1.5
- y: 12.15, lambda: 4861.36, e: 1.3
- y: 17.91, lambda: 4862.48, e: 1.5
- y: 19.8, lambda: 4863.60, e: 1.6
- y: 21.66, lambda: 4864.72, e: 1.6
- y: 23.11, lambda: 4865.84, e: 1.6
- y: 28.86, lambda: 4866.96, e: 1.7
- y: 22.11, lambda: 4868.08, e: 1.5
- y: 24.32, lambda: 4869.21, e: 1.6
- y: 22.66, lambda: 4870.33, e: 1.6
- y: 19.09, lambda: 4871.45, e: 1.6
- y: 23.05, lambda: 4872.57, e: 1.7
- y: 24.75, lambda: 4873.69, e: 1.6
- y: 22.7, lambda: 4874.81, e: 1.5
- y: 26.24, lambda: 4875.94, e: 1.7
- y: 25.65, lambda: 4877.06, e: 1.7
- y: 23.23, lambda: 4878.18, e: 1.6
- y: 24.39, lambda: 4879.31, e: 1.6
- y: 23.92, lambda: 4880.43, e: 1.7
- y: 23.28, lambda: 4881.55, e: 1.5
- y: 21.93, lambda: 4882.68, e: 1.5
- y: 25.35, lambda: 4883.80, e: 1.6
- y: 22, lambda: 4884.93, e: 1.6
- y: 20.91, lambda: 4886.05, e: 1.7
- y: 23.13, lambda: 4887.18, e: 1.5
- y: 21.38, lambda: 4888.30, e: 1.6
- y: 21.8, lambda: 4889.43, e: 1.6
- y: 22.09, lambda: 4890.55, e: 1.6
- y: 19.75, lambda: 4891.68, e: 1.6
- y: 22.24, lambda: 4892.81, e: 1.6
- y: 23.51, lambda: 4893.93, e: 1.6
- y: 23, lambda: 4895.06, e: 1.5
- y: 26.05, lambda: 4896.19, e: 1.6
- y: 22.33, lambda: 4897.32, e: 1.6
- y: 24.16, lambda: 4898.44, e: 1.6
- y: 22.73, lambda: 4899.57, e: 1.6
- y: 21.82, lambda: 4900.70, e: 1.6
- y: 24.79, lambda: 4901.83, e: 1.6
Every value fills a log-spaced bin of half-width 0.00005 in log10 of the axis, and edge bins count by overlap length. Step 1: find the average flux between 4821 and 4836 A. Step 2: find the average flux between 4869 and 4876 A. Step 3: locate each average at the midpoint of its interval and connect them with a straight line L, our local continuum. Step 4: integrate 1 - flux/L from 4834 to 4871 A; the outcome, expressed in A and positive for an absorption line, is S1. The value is 0.91 A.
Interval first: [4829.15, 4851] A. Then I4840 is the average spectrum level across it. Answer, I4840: 23.6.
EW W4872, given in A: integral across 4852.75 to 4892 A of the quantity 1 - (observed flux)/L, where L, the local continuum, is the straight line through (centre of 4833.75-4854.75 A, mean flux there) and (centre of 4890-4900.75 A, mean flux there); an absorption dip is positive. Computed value 1.7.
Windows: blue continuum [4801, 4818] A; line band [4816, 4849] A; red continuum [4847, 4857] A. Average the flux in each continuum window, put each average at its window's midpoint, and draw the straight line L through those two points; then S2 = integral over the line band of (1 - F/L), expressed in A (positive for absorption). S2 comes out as 0.5 A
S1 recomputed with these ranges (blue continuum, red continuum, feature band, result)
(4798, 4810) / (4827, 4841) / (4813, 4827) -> -0.2 A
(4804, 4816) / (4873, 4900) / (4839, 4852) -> -0.5 A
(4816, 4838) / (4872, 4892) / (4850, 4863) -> 1.1 A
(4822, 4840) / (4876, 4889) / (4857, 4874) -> 1.5 A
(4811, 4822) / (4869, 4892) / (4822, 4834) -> 0.1 A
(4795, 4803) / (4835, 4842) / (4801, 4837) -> -0.5 A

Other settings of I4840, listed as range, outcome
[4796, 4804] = 22.9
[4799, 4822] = 23.3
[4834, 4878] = 22.8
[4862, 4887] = 23.1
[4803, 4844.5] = 23.3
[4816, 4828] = 23.2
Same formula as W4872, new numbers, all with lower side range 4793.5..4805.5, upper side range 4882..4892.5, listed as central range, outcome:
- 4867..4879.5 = -0.9 A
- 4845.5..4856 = -0.9 A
